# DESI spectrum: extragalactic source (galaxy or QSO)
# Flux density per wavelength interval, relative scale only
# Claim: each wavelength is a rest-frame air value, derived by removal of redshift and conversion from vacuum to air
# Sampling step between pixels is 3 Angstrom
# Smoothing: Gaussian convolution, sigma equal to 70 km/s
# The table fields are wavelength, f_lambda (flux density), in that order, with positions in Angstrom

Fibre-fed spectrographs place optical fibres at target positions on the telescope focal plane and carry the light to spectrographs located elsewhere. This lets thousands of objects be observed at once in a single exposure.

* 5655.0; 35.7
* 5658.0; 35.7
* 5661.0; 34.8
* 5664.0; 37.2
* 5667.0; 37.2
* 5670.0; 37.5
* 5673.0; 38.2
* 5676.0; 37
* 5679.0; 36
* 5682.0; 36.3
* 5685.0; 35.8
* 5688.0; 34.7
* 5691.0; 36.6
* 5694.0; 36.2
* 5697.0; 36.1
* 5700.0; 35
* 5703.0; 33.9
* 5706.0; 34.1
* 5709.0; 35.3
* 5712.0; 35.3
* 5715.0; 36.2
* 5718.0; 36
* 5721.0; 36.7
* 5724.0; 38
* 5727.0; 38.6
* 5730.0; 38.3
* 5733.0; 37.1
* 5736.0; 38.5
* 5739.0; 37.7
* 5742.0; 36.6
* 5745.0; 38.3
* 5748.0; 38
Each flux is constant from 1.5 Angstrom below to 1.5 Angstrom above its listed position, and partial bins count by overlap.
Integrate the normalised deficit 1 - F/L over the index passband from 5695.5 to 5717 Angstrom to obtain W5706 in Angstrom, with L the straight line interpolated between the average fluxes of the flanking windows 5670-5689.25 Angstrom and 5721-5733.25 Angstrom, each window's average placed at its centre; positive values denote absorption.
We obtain 1.2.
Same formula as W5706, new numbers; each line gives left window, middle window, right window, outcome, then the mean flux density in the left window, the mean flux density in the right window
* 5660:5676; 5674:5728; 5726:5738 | 2.3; 37.1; 38.1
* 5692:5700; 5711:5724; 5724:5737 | 0.3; 36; 38.1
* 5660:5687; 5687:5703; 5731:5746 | 0.6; 36.7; 37.6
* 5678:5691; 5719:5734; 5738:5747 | -0.3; 35.8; 37.5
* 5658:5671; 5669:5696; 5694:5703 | -0.4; 36.5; 35.4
